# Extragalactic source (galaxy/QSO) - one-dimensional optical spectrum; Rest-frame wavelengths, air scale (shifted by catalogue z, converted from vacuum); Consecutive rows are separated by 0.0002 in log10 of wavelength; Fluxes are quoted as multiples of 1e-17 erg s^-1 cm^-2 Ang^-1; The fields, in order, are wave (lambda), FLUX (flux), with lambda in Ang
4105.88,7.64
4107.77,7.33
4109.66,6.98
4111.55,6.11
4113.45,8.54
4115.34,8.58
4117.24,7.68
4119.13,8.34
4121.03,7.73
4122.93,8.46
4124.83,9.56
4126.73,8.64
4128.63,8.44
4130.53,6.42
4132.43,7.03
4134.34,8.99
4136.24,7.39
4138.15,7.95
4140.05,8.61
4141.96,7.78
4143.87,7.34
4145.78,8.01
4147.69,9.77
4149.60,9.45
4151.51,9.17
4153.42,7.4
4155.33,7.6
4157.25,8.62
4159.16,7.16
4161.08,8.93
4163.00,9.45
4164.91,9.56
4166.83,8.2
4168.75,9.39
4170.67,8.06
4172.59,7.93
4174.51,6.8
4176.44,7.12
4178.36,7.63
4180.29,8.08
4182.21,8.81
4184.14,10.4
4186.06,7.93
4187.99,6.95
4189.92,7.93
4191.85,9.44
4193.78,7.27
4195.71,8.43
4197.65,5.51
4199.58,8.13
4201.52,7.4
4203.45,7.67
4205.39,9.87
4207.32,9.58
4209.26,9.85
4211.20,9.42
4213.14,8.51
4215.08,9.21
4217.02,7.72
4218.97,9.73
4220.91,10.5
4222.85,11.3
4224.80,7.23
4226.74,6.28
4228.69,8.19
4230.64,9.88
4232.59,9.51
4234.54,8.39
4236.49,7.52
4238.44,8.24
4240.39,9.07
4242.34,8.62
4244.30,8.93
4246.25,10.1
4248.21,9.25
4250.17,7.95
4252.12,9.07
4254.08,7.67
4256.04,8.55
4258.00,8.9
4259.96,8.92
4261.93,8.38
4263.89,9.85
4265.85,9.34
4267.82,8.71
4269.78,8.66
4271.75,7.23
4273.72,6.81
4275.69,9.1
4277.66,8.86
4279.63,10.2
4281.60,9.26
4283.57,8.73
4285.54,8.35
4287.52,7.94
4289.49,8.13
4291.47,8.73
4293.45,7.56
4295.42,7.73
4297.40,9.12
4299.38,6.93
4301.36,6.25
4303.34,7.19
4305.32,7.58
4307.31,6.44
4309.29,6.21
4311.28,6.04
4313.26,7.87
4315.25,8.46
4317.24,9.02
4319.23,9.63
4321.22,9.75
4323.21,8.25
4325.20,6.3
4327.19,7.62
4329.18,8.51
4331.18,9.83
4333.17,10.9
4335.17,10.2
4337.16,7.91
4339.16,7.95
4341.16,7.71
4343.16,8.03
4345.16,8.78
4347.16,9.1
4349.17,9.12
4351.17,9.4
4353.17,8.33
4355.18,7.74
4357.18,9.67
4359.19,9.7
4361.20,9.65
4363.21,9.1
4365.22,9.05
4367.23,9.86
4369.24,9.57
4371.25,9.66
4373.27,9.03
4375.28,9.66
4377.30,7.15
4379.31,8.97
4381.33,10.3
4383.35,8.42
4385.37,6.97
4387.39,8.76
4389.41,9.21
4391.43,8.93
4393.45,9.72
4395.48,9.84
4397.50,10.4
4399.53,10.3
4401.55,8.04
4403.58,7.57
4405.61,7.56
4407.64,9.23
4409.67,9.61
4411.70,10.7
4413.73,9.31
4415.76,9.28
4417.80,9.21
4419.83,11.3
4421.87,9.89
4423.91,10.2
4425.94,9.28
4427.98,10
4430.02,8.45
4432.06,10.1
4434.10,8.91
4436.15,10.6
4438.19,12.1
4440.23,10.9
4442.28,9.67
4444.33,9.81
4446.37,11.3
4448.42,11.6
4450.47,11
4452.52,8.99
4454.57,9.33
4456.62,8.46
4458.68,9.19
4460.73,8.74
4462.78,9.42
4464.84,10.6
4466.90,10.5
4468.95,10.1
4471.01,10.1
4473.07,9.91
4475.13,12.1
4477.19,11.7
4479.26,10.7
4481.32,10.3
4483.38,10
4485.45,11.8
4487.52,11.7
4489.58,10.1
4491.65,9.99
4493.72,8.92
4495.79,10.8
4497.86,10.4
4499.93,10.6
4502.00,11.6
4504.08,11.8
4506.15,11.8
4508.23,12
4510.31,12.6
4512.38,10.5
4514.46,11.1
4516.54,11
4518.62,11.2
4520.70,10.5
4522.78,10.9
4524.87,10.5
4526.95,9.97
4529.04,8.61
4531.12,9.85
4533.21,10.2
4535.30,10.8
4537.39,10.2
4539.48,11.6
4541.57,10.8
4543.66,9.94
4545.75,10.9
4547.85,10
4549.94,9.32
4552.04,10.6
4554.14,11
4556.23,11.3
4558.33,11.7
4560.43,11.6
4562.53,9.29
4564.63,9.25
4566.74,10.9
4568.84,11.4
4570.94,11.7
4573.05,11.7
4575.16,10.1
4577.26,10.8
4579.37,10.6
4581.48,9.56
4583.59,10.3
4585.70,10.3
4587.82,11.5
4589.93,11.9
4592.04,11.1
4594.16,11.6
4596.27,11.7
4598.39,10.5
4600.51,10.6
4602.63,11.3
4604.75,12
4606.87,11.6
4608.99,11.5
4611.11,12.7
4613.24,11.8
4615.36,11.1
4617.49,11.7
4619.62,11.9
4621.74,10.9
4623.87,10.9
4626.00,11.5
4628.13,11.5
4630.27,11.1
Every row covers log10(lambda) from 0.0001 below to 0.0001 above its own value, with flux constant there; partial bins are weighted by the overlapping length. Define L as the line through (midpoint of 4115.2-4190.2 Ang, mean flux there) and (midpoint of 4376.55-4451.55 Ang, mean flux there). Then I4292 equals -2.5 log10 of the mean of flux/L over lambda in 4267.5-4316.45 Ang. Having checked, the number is 0.13 mag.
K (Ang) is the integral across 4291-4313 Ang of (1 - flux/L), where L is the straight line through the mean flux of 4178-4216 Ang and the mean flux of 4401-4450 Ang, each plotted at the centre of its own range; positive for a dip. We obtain 4.4 Ang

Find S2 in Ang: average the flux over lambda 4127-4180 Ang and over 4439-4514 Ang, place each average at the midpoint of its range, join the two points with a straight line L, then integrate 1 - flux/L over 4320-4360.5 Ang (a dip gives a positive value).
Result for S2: 3.33 Ang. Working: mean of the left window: 8.16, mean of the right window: 10.5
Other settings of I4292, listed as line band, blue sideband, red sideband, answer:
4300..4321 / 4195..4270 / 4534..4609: 0.22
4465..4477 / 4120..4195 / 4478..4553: -0.03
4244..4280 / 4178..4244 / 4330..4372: 0.00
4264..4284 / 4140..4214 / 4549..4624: 0.03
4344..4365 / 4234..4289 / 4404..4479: 0.03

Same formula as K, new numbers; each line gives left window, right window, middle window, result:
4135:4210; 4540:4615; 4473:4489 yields -1.18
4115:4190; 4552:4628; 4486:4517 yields -1.38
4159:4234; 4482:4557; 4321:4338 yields 1.14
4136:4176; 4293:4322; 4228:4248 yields -2.22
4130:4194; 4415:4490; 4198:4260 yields -0.56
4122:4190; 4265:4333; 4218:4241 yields -1.71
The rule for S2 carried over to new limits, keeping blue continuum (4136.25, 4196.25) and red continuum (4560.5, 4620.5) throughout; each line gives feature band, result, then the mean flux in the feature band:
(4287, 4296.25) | 1.1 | 8.03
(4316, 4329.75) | 1.3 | 8.44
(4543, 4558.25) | 0.4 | 10.5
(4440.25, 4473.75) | 0.8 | 9.95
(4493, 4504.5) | -0.2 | 10.7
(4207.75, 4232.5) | -1.1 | 9.01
